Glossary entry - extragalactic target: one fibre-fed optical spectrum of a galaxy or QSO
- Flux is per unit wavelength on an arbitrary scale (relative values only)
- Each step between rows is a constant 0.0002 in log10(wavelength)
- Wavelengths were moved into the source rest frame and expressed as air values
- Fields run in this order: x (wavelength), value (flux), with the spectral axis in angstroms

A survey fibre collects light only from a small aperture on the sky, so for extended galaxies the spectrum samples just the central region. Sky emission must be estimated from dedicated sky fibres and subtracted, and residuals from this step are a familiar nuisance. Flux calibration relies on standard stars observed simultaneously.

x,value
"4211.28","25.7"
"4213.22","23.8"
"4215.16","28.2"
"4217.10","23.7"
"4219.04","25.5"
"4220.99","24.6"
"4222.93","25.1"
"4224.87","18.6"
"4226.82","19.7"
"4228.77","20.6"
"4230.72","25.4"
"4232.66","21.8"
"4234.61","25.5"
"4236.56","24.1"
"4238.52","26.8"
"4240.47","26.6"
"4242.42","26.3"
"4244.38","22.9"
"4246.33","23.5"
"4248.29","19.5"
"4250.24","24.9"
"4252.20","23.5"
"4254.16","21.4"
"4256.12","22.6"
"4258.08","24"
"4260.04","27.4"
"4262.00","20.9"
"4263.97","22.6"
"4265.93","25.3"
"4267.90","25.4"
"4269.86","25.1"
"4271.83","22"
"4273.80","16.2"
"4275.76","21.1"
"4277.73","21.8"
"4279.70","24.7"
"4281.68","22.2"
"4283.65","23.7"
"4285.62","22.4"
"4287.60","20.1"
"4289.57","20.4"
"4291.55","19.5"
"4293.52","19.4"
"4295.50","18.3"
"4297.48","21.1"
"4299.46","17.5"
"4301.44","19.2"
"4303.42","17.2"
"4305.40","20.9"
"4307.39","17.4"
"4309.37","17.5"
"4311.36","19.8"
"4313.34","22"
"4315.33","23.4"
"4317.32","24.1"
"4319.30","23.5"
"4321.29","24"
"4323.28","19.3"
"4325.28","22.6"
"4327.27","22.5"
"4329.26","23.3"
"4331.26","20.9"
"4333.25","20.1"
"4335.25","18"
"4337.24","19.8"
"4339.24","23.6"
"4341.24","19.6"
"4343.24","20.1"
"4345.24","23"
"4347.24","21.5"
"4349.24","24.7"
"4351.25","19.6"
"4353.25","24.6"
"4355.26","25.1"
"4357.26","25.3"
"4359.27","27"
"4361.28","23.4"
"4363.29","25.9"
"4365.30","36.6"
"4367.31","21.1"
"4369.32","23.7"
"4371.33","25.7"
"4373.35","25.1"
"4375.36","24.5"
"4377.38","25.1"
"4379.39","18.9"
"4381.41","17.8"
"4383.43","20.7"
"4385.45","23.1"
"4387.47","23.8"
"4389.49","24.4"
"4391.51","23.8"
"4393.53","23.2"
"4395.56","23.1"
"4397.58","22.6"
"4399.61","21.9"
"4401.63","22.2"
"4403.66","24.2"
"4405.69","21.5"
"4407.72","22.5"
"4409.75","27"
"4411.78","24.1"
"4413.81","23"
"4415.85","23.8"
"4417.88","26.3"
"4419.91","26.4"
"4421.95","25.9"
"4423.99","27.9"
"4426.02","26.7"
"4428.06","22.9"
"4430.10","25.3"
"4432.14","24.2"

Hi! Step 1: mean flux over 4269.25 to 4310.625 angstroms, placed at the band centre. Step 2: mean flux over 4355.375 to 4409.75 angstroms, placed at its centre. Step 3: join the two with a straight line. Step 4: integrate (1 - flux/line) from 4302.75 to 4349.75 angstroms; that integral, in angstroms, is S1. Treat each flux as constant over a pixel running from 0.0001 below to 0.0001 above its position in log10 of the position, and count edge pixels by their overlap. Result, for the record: 1.1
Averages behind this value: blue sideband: 20.3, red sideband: 23.8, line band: 21.2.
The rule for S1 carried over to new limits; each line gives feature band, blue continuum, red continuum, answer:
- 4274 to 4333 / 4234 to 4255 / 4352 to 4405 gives 7.5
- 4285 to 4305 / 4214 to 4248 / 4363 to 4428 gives 3.8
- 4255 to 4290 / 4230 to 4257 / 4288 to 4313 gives -2.0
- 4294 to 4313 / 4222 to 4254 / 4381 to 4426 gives 3.7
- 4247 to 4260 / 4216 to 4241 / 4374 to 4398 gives 0.3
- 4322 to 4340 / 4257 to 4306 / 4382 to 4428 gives 1.1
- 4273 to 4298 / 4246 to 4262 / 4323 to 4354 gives 1.9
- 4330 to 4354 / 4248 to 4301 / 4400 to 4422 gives 1.8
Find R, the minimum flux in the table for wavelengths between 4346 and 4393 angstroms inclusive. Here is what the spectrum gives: 17.8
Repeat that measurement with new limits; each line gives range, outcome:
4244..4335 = 16.2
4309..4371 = 17.5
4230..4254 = 19.5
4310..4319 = 19.8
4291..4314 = 17.2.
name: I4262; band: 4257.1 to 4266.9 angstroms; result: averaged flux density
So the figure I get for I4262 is 24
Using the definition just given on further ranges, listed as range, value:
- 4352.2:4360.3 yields 25.5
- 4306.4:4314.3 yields 19.2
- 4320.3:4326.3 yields 21.9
